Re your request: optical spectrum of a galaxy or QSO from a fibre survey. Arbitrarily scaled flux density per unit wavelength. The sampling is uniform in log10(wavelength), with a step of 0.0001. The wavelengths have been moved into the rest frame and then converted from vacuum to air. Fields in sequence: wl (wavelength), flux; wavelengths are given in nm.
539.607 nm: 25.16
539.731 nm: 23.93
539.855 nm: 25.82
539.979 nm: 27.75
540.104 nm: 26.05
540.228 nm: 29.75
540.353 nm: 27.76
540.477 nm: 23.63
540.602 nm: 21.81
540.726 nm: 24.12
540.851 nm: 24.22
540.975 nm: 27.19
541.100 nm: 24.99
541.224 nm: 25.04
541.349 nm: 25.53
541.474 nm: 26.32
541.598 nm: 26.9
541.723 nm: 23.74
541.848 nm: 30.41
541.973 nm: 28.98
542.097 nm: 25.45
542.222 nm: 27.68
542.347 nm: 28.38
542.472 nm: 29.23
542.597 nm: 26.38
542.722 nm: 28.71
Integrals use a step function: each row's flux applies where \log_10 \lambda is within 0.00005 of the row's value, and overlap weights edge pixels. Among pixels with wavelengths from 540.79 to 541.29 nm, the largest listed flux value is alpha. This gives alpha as 27.19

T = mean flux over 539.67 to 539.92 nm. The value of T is 25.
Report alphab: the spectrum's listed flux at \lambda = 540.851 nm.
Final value 24.22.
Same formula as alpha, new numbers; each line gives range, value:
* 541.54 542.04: 30.41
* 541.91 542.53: 29.23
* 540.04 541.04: 29.75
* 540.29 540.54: 27.76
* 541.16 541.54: 26.32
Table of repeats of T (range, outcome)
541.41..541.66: 26.6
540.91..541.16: 26.1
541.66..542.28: 27.2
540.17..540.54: 27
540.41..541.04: 24.2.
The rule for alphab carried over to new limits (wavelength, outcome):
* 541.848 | 30.41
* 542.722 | 28.71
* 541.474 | 26.32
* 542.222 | 27.68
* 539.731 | 23.93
